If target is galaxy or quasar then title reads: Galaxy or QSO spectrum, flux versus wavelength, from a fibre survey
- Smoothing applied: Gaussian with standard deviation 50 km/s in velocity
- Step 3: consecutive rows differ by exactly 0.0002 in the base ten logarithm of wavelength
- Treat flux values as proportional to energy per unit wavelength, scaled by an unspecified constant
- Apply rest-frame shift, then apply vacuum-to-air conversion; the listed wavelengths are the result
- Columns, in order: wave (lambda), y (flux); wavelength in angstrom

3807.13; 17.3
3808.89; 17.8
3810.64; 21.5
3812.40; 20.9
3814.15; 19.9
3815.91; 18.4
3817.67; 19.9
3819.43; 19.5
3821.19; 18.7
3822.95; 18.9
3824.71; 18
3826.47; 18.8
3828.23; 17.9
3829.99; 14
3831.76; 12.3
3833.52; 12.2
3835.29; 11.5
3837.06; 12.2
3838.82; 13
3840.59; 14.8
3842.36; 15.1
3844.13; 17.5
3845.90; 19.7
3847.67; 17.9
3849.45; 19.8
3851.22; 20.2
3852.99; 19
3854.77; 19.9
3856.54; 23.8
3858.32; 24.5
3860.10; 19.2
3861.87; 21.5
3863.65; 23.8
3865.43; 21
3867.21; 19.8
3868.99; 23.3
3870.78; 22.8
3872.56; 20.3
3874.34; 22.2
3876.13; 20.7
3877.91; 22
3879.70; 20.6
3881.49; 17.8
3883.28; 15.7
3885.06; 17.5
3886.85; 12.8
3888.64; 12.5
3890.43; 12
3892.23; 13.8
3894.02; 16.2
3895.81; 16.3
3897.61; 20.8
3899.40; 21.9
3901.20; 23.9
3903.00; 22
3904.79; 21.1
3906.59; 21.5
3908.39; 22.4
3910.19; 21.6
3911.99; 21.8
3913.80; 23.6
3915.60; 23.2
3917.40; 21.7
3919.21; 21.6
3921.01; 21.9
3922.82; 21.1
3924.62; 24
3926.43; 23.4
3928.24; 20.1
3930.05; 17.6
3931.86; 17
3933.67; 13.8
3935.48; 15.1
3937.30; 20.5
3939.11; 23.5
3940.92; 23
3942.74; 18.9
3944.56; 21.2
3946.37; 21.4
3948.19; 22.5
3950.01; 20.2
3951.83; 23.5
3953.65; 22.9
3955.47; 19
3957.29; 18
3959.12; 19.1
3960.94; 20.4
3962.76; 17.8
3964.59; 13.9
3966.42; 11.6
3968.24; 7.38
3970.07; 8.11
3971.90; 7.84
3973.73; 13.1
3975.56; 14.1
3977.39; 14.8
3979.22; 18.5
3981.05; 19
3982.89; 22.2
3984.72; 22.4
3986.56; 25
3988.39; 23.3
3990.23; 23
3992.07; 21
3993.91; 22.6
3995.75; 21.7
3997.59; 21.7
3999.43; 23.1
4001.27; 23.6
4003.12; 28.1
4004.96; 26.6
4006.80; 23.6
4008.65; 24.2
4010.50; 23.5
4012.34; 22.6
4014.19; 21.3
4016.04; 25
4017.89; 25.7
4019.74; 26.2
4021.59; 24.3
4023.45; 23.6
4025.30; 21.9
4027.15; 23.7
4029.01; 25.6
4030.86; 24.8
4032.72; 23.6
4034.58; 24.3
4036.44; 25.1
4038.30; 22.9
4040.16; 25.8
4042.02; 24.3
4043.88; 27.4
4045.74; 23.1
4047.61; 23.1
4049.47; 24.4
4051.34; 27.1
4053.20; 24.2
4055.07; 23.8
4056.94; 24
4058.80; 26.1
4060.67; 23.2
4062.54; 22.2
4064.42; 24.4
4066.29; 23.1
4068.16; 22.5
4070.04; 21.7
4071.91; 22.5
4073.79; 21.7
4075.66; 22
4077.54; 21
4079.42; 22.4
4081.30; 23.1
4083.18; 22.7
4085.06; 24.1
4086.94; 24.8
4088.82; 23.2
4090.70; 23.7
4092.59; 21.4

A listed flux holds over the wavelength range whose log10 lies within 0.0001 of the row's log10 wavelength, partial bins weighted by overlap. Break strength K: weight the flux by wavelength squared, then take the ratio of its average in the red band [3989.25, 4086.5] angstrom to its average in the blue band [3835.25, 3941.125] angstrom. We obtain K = 1.31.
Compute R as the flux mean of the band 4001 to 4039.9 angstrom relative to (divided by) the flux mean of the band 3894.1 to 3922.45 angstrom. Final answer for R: 1.13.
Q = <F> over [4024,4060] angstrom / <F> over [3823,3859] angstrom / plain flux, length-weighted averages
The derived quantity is 1.43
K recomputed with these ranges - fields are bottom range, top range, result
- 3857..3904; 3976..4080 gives 1.29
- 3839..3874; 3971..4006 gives 1.10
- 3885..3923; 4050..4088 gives 1.29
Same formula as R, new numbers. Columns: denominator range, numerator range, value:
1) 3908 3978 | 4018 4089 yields 1.27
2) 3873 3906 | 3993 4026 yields 1.30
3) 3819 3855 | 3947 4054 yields 1.30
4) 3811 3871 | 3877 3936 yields 1.05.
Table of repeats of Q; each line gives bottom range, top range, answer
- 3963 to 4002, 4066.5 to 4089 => 1.26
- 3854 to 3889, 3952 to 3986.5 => 0.82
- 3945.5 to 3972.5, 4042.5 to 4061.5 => 1.45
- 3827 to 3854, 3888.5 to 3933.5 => 1.27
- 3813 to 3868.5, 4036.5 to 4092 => 1.30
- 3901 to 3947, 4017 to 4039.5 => 1.16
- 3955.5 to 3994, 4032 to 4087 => 1.37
